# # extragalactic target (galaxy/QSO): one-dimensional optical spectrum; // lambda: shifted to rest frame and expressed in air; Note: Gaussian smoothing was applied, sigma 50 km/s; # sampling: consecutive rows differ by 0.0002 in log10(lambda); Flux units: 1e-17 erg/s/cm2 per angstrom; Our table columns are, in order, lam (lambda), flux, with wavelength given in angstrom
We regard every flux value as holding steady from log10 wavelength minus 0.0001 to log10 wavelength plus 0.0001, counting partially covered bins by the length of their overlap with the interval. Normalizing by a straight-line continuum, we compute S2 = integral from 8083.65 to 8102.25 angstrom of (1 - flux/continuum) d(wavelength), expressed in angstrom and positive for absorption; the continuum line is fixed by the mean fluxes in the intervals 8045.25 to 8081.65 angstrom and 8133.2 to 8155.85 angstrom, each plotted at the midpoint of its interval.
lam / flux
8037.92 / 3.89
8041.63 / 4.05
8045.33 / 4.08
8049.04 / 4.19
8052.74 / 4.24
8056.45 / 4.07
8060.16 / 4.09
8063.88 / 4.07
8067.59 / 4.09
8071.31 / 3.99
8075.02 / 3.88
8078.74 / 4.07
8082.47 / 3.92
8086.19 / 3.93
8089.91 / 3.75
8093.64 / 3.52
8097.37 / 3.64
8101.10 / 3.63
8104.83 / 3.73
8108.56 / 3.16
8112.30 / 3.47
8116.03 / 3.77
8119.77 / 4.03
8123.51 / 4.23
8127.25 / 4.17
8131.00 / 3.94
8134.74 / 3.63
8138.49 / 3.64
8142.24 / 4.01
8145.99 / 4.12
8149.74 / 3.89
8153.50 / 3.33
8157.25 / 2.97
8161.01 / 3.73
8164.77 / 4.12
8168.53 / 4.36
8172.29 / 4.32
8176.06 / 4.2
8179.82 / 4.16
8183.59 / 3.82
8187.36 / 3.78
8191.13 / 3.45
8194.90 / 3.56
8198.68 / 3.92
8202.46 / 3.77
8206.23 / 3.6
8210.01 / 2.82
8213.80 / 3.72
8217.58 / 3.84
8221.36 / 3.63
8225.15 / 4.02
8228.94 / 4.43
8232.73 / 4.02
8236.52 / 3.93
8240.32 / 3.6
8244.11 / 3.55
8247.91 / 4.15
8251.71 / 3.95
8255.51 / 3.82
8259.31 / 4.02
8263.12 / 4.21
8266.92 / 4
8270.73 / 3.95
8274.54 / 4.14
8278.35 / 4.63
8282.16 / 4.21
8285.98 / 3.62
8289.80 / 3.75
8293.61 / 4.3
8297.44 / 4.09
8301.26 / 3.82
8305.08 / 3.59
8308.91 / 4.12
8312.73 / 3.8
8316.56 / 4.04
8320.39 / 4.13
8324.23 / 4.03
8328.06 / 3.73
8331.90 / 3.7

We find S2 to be 1.2 angstrom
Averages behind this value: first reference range 4.07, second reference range 3.75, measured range 3.71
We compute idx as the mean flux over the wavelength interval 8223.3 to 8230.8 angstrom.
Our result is 4.22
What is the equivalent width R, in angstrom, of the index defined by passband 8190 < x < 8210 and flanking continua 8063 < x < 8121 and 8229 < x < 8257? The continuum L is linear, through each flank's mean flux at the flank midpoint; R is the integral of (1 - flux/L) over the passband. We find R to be 1.4 angstrom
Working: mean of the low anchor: 3.78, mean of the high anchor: 3.9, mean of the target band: 3.59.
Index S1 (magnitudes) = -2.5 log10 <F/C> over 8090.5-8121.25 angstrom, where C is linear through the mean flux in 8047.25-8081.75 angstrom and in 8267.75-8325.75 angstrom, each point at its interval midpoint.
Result 0.13 mag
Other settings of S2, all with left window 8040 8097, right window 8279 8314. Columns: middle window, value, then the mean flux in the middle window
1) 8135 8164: 2.1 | 3.68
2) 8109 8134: 0.6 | 3.88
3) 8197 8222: 2.2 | 3.61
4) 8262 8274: -0.3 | 4.05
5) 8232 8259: 0.7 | 3.86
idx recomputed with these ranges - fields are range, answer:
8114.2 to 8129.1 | 4.05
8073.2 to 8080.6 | 3.98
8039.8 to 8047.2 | 4.07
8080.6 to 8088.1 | 3.92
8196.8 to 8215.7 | 3.57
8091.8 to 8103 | 3.6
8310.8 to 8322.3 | 3.99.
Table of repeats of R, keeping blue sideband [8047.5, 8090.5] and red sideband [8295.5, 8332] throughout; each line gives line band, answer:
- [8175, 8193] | 0.5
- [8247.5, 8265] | -0.3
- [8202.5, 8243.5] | 2.1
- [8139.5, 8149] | 0.0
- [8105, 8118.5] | 1.6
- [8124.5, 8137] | 0.2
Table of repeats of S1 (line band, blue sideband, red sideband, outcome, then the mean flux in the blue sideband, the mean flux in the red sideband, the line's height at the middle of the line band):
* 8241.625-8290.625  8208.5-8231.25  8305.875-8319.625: -0.037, 3.76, 3.97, 3.86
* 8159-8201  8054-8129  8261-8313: -0.002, 3.86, 4.02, 3.94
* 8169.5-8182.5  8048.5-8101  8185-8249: -0.110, 3.94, 3.75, 3.8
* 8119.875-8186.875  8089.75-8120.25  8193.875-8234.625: -0.070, 3.61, 3.76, 3.68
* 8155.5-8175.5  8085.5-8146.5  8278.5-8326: -0.026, 3.78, 3.98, 3.83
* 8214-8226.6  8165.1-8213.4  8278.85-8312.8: 0.014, 3.82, 3.96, 3.86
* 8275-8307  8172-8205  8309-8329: -0.016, 3.86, 3.97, 3.95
